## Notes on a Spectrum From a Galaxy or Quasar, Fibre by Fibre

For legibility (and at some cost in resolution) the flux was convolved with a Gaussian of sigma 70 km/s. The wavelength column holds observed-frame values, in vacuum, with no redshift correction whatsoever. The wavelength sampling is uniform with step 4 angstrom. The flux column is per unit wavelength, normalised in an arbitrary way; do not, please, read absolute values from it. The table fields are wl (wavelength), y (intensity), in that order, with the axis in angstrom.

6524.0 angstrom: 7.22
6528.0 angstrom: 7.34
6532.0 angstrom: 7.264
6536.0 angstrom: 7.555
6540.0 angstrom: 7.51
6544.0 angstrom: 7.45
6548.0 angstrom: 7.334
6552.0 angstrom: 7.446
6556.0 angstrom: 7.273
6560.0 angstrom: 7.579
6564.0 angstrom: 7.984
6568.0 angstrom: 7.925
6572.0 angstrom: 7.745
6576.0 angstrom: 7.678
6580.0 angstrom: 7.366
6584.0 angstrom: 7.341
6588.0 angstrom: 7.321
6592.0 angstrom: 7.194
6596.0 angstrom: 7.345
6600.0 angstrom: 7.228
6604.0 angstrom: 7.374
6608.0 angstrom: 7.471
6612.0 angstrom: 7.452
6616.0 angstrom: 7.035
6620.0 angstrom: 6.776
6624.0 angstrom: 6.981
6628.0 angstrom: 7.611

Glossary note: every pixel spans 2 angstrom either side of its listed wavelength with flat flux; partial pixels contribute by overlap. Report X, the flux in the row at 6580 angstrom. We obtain 7.366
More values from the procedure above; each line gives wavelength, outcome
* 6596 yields 7.345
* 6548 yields 7.334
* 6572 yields 7.745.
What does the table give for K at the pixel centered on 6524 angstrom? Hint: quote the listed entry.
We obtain 7.22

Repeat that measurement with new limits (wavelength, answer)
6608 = 7.471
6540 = 7.51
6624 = 6.981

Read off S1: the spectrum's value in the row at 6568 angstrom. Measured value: 7.925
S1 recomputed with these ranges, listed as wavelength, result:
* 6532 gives 7.264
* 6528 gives 7.34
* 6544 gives 7.45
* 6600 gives 7.228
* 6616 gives 7.035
